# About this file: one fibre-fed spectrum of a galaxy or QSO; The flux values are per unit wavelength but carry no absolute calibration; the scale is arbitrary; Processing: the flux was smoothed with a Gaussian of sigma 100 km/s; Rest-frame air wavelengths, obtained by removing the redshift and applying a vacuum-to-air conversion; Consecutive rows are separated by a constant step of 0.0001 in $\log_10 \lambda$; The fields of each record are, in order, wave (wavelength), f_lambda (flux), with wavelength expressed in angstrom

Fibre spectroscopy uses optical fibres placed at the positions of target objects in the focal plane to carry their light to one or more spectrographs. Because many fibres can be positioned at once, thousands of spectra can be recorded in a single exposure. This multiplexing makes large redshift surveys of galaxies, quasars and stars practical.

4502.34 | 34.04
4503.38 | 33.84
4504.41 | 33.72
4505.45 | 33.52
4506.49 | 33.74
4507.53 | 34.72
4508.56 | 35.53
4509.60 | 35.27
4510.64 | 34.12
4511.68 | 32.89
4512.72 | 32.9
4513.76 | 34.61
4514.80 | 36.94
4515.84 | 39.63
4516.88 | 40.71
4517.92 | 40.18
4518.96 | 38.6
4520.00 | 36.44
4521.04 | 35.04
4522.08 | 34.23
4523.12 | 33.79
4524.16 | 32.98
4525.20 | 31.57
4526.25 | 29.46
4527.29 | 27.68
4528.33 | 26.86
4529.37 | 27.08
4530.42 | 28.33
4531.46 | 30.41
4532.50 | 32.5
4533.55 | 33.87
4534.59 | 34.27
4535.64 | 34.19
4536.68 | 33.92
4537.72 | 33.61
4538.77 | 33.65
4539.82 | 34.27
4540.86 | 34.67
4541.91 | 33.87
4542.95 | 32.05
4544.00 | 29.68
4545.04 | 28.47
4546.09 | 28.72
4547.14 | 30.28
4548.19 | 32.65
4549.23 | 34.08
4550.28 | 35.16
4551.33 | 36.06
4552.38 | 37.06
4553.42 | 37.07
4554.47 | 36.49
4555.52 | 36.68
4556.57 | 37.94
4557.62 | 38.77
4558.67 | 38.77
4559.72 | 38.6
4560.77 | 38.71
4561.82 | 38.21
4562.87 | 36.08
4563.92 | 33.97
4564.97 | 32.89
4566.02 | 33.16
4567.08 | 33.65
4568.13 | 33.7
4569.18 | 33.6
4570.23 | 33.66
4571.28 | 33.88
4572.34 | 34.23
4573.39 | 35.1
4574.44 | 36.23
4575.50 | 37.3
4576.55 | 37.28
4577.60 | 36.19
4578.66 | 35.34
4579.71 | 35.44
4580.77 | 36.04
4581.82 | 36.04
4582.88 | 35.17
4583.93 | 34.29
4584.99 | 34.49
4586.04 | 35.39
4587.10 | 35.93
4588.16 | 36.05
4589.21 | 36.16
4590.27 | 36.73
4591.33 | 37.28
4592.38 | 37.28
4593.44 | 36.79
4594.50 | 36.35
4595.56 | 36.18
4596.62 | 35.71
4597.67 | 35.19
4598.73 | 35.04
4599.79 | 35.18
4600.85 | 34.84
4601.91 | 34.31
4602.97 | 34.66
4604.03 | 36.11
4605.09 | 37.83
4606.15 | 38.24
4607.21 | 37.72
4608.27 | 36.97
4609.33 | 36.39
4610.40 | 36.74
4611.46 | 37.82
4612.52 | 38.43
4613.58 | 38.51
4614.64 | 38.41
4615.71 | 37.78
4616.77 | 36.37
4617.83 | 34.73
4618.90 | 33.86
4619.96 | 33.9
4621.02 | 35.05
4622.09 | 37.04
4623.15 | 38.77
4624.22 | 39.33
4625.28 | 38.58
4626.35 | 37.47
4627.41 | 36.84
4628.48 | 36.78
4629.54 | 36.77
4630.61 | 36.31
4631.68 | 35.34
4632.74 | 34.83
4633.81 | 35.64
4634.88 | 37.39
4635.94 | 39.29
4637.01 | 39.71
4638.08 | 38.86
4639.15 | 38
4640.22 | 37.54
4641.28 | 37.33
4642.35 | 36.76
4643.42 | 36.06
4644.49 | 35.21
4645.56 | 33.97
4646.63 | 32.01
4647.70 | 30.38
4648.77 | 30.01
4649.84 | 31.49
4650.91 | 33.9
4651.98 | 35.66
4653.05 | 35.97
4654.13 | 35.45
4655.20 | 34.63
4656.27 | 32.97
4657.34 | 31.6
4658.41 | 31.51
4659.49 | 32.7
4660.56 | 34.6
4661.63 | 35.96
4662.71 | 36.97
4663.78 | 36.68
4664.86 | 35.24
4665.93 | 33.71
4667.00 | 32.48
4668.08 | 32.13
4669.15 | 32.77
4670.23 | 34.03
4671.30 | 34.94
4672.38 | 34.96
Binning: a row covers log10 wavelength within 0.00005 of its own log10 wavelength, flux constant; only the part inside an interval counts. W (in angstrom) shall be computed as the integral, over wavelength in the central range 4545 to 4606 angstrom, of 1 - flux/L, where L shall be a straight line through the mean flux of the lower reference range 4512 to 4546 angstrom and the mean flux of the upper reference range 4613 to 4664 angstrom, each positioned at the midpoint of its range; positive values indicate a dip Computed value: -2.1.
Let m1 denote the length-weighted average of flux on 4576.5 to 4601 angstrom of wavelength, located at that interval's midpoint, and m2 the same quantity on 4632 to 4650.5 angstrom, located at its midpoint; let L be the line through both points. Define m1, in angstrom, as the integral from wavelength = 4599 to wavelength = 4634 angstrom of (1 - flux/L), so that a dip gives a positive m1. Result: -0.88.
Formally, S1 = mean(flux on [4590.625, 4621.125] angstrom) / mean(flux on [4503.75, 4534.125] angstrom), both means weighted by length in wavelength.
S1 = 1.08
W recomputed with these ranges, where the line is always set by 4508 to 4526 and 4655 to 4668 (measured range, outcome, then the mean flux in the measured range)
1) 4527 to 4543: 1.5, 32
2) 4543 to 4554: 0.7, 32.9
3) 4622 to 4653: -1.7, 36.1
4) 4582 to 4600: -0.6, 35.9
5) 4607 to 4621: -0.9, 36.7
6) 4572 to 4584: -0.3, 35.8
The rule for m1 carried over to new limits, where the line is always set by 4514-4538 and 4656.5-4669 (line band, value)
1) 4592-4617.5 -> -2.1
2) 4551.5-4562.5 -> -1.3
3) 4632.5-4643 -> -1.2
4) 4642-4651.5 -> 0.2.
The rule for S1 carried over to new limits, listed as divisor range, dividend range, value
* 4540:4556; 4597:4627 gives 1.09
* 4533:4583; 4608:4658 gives 1.03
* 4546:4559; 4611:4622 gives 1.03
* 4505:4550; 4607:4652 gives 1.09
